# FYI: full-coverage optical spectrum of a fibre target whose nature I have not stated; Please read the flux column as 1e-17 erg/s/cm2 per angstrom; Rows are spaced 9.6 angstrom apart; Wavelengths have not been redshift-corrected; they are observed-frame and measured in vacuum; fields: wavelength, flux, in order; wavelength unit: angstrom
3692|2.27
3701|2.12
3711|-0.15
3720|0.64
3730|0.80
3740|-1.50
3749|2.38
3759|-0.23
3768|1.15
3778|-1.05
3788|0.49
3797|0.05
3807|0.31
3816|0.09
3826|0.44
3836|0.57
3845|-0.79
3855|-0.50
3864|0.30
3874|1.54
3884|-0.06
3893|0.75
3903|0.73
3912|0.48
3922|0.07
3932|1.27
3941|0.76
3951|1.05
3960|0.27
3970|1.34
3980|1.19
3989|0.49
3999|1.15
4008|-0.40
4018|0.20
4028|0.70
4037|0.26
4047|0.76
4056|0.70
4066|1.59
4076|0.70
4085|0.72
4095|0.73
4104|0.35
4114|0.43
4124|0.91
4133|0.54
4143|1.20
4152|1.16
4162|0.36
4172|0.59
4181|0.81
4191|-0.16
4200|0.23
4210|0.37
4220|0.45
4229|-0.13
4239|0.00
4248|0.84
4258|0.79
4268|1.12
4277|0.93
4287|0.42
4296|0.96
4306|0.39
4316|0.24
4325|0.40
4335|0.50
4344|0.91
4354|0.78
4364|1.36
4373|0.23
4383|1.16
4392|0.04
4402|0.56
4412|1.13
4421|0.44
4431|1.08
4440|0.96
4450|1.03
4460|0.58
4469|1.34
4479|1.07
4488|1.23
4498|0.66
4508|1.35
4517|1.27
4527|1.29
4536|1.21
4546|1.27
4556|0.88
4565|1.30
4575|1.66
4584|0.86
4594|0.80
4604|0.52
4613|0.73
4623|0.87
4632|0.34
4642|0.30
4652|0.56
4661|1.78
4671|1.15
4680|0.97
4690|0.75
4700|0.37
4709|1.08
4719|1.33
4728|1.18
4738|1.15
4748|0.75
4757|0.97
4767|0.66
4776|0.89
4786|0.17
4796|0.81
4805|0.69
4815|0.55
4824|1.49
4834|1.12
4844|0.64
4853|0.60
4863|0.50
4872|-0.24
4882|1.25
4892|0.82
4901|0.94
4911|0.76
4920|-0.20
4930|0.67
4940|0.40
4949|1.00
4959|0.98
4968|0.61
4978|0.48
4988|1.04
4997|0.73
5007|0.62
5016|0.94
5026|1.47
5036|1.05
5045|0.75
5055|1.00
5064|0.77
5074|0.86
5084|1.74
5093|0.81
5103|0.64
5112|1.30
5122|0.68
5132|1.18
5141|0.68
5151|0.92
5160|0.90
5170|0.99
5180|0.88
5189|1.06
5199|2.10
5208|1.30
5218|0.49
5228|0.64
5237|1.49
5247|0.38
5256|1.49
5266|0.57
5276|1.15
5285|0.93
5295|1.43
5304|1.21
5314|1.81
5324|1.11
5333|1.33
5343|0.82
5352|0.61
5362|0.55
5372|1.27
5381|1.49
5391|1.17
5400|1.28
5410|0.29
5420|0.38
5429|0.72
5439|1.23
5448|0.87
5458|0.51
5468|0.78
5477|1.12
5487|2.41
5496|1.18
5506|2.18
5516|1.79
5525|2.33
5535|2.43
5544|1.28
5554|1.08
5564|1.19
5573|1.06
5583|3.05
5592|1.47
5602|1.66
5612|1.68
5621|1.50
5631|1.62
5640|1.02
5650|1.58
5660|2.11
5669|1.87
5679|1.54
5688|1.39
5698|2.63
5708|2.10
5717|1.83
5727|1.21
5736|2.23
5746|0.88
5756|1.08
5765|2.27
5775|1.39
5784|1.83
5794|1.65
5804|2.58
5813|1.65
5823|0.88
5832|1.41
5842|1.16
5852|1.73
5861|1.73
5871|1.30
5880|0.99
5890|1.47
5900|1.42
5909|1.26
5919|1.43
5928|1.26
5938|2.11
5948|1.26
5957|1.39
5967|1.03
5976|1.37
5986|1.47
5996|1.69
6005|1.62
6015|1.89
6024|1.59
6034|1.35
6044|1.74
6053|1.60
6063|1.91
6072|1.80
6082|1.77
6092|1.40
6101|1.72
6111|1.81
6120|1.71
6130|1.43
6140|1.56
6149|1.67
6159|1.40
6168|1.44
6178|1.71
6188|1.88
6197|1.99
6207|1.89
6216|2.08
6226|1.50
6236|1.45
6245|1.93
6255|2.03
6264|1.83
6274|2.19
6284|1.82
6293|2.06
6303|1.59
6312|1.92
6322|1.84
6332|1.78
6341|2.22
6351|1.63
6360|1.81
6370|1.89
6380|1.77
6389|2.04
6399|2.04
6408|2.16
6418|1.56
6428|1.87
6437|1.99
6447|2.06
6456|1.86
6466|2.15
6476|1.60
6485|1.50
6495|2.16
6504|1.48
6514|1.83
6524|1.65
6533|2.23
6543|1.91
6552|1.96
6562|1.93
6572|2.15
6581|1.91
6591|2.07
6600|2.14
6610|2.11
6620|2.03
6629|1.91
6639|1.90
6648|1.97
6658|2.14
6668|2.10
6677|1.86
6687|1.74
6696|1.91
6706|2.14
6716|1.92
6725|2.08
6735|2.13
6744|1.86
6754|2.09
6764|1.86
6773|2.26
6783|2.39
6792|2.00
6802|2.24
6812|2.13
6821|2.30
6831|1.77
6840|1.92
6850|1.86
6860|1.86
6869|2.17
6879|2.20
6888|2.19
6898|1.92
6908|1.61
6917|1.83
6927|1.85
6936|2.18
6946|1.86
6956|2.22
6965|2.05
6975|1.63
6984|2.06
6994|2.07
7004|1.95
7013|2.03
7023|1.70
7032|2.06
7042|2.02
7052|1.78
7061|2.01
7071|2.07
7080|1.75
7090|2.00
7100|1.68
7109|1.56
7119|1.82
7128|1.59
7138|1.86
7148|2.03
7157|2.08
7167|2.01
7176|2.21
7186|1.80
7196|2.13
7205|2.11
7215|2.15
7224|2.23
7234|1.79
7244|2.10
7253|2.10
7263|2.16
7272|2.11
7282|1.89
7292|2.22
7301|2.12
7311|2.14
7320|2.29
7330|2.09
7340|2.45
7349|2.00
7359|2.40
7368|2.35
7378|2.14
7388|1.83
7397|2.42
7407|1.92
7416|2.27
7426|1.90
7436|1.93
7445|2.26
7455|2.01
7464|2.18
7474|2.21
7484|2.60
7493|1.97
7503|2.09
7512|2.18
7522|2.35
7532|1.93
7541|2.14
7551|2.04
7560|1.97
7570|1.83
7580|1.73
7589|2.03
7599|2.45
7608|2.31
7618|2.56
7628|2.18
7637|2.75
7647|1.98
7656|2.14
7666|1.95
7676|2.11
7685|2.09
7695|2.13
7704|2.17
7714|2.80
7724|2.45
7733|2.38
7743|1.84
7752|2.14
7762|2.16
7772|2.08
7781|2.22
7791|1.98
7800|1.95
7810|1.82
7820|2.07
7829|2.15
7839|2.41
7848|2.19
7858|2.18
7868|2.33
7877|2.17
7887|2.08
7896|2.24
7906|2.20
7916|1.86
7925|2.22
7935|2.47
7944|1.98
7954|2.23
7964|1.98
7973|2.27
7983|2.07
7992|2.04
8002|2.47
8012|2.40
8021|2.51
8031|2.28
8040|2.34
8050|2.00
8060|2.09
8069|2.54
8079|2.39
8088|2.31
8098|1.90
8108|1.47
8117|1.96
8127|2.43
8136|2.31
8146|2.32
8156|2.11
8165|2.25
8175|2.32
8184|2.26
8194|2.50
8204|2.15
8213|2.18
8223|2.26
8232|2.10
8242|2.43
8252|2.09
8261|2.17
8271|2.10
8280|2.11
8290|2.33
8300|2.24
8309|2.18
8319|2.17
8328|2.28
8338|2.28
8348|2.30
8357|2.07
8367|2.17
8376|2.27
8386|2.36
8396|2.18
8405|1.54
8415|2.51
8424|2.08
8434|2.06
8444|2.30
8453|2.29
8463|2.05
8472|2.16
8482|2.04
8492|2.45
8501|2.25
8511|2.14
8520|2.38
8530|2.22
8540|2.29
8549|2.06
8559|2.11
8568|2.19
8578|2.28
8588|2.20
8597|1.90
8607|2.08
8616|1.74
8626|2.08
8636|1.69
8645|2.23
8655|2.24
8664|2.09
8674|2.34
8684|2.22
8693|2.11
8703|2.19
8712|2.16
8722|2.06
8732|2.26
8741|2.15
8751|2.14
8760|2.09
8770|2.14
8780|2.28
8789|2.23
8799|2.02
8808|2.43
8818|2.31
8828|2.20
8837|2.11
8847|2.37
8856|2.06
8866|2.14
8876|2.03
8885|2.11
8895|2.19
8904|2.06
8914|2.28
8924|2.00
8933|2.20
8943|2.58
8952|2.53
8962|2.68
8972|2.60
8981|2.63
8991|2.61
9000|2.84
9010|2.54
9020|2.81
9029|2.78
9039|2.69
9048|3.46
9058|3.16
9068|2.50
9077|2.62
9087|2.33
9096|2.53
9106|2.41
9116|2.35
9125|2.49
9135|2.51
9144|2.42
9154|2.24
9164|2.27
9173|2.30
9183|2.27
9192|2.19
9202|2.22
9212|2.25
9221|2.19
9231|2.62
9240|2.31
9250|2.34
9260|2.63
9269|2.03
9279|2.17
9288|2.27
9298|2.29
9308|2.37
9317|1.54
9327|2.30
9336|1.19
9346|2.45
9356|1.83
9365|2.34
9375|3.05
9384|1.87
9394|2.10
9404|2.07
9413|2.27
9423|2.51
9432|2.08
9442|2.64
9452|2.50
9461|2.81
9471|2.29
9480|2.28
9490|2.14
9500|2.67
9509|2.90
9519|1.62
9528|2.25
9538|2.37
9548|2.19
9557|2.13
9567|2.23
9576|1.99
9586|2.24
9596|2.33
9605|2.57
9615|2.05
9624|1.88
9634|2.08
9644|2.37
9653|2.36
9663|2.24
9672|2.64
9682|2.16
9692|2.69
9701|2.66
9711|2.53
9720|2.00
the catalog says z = 0.37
